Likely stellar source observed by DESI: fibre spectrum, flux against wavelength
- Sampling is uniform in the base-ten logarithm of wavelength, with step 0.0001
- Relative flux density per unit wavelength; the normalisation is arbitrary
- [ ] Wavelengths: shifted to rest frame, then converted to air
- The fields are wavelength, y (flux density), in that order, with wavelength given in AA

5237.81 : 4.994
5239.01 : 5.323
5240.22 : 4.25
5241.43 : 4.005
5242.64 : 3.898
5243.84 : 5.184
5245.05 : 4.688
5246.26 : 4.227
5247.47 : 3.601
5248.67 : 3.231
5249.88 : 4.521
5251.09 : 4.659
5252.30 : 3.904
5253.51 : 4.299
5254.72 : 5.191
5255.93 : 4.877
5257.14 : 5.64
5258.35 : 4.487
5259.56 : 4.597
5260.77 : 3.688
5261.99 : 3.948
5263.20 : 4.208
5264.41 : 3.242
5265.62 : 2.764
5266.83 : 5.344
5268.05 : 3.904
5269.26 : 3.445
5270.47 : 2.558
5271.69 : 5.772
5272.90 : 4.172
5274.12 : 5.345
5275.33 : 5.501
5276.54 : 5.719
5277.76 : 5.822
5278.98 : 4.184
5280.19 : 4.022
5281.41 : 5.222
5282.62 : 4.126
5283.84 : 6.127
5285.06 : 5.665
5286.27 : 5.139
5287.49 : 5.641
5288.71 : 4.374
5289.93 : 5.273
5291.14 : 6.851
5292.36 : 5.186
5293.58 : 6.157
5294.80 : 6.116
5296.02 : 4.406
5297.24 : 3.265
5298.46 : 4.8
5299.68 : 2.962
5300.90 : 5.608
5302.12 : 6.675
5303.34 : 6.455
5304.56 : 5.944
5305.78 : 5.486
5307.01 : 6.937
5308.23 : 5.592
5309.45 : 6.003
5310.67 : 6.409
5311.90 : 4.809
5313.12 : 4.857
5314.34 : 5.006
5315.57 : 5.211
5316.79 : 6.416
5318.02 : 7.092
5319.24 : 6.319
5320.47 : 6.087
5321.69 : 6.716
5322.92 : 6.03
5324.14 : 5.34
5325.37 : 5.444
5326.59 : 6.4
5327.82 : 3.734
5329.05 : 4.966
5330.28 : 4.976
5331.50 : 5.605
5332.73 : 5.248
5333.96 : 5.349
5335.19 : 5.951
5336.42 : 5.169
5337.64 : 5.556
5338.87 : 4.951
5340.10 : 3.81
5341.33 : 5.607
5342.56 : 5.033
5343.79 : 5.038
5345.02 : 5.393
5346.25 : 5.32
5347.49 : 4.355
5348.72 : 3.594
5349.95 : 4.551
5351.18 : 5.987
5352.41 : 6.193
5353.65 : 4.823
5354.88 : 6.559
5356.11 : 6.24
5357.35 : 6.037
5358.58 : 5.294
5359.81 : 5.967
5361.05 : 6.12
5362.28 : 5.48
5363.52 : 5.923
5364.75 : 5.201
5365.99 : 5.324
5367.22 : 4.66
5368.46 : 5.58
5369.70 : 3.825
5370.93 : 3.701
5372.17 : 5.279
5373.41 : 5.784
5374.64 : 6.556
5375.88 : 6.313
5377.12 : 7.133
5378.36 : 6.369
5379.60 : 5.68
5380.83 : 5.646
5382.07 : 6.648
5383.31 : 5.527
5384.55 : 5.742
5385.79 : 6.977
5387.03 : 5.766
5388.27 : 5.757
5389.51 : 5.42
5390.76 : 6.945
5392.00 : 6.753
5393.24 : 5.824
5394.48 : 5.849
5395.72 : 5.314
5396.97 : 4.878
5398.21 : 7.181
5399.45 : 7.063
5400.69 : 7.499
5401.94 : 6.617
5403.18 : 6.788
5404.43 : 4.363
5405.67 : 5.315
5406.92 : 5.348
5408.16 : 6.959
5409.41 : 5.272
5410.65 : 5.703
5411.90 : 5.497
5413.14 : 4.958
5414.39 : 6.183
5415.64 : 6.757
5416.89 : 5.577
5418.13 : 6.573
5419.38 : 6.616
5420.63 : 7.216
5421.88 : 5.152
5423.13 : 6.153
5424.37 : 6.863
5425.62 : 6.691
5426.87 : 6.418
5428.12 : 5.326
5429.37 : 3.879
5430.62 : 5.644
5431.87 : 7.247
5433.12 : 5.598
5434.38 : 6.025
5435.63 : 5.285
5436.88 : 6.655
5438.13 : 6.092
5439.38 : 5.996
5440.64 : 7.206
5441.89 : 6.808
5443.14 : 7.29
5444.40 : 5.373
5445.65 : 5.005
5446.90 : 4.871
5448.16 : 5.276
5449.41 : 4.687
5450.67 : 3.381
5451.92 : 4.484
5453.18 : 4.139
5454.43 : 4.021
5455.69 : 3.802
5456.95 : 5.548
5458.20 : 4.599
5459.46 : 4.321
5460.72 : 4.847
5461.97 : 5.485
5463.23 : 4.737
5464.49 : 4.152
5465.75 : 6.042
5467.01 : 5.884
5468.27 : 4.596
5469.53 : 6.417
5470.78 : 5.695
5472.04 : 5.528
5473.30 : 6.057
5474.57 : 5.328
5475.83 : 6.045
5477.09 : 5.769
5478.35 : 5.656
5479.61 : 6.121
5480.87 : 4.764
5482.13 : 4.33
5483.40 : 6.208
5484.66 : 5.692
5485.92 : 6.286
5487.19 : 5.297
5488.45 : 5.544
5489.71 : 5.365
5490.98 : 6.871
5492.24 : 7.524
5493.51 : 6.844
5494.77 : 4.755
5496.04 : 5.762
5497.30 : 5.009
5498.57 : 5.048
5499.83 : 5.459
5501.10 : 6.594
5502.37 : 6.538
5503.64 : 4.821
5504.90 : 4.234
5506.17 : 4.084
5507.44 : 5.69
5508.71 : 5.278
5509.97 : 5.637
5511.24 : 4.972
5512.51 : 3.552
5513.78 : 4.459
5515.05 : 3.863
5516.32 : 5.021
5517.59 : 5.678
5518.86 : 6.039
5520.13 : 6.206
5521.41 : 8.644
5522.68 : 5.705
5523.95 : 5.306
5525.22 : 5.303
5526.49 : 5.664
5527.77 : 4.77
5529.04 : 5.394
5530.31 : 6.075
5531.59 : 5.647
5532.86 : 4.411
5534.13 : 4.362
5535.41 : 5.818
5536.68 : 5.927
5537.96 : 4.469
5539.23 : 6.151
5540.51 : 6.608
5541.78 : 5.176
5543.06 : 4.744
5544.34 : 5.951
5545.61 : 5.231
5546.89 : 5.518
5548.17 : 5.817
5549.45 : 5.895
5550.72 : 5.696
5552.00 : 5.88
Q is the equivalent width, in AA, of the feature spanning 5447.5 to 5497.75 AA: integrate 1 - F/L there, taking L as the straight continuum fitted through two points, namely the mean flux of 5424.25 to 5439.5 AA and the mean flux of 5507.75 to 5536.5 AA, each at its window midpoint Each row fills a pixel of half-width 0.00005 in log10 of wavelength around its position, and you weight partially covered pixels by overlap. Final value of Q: 3.11 AA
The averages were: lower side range 5.95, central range 5.32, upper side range 5.37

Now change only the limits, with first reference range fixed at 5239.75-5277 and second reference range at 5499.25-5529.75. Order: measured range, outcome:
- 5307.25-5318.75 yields -3.00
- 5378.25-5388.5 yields -2.45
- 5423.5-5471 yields -3.11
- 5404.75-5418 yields -2.13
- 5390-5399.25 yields -2.36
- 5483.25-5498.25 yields -1.78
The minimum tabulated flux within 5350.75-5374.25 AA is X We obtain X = 3.701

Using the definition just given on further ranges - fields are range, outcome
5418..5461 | 3.381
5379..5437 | 3.879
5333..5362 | 3.594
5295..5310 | 2.962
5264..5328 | 2.558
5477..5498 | 4.33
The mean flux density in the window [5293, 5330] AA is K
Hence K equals 5.57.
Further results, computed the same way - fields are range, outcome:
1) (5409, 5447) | 6.02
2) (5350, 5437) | 5.89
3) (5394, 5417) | 5.96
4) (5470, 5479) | 5.74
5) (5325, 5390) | 5.47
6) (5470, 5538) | 5.51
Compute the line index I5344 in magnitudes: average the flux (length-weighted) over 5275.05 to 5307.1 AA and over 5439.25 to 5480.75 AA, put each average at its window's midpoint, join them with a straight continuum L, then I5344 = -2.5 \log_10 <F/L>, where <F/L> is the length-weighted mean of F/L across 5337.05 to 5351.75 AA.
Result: 0.08 mag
